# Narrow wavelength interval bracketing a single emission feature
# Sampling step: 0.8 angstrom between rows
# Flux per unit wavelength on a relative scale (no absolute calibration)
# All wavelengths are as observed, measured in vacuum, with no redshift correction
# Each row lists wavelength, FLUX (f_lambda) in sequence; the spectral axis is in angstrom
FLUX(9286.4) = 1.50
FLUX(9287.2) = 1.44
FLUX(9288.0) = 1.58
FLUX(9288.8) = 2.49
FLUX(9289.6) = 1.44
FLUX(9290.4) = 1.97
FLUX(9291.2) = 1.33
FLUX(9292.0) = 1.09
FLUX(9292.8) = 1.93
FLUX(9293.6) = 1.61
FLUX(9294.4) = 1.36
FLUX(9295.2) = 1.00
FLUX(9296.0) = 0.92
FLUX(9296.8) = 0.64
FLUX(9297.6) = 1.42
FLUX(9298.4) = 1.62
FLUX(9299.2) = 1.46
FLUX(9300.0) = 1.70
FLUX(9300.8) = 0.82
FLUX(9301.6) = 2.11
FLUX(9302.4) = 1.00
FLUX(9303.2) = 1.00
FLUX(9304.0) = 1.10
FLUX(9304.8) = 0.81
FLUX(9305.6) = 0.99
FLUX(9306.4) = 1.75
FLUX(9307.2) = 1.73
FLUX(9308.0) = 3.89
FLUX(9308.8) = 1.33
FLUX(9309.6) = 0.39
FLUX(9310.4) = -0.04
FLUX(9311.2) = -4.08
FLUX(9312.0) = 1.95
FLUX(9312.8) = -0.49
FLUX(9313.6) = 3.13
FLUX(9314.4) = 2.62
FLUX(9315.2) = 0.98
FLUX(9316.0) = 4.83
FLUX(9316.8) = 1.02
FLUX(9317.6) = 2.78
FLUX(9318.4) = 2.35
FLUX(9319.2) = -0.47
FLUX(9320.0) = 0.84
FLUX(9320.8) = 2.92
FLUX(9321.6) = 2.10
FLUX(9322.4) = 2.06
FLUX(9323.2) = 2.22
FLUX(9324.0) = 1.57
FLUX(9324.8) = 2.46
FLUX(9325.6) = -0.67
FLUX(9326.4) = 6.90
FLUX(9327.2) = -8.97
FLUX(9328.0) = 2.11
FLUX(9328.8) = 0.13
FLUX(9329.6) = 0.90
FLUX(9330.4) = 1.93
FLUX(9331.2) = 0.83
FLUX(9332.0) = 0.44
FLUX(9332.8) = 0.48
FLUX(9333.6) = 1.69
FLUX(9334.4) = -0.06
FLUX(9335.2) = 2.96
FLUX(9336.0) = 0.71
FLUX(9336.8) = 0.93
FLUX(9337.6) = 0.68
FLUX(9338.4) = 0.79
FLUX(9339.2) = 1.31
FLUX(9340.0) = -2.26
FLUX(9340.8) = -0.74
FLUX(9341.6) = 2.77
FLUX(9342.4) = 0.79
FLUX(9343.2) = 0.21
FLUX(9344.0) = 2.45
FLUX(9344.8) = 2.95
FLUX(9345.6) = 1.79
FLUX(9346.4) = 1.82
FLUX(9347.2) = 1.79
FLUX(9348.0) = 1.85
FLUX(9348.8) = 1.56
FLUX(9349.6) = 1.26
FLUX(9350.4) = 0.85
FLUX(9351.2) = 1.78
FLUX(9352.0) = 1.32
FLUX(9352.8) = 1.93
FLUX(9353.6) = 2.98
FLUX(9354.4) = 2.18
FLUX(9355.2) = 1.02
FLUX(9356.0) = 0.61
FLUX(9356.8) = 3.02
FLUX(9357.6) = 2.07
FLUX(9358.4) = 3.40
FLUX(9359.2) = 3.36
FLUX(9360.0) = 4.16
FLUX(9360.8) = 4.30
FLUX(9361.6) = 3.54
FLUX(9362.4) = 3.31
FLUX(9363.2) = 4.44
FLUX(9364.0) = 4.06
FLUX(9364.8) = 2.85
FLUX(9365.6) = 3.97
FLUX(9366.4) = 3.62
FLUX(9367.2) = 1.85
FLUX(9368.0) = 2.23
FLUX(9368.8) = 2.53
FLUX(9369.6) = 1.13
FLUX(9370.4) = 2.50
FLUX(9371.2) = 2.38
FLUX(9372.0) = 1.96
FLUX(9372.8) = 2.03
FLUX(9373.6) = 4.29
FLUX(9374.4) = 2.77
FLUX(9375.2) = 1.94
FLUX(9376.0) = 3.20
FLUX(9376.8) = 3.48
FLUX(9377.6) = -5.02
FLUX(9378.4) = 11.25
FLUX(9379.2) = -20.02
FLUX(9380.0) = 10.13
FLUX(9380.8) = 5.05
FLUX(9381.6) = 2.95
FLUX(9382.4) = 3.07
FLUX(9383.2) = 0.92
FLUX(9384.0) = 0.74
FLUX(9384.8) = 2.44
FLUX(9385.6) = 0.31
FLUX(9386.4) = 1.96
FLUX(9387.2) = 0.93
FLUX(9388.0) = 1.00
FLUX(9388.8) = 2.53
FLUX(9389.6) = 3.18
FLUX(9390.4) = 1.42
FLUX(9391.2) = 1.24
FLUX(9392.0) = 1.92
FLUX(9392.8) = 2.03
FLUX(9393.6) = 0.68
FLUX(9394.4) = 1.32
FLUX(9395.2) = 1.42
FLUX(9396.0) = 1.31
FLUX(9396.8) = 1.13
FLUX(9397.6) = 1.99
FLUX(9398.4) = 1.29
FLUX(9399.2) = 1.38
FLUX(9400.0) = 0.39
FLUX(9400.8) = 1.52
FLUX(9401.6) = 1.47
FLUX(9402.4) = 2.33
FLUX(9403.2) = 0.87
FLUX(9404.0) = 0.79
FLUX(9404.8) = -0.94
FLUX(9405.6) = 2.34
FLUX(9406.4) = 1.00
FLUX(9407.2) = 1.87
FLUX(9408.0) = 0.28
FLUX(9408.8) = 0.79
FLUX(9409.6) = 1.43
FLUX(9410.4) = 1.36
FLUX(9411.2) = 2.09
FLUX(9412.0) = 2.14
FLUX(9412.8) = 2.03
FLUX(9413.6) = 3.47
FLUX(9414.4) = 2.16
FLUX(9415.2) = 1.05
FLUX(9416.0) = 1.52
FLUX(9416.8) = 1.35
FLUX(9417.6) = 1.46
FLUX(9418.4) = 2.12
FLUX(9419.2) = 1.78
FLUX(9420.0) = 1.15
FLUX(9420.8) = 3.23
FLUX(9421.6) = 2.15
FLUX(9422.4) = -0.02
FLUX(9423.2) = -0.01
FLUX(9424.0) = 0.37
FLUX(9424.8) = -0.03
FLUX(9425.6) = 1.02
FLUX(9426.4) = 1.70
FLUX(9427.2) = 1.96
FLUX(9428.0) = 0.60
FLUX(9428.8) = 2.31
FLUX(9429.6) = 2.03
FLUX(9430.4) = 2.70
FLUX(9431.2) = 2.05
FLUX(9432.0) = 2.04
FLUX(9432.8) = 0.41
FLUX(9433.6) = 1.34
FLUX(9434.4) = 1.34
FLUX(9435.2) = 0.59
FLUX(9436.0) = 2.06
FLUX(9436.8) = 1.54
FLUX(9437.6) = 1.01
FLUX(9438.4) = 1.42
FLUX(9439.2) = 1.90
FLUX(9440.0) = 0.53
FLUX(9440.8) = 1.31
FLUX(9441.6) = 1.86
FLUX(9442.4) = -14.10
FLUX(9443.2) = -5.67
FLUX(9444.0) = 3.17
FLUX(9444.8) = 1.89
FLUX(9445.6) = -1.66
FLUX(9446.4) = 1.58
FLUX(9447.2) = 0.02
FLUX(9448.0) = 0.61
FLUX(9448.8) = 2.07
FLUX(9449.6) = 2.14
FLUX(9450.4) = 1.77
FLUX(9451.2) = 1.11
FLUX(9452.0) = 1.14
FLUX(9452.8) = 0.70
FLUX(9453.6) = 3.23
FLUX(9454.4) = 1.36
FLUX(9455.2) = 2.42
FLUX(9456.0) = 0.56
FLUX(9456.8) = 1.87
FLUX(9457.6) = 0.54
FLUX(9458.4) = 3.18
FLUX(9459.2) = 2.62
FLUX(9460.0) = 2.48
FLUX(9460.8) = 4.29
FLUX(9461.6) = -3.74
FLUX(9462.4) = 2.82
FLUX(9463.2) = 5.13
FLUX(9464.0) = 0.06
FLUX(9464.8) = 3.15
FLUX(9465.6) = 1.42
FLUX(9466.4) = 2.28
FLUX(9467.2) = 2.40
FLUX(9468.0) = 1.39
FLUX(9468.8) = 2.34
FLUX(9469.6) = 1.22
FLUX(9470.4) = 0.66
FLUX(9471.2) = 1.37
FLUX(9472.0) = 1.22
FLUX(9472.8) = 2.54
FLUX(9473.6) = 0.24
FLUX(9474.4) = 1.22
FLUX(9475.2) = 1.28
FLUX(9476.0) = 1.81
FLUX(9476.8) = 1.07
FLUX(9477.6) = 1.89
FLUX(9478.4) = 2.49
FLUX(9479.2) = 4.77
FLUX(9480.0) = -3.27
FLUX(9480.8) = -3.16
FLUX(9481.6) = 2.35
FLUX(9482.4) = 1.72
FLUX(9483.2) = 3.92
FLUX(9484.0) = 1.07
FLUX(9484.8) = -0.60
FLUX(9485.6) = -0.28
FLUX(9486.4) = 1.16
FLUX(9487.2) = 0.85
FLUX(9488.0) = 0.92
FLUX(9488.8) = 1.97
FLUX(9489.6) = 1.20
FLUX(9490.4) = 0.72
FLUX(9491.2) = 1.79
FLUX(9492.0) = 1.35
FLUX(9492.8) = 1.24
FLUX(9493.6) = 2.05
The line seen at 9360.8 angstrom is [O III]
